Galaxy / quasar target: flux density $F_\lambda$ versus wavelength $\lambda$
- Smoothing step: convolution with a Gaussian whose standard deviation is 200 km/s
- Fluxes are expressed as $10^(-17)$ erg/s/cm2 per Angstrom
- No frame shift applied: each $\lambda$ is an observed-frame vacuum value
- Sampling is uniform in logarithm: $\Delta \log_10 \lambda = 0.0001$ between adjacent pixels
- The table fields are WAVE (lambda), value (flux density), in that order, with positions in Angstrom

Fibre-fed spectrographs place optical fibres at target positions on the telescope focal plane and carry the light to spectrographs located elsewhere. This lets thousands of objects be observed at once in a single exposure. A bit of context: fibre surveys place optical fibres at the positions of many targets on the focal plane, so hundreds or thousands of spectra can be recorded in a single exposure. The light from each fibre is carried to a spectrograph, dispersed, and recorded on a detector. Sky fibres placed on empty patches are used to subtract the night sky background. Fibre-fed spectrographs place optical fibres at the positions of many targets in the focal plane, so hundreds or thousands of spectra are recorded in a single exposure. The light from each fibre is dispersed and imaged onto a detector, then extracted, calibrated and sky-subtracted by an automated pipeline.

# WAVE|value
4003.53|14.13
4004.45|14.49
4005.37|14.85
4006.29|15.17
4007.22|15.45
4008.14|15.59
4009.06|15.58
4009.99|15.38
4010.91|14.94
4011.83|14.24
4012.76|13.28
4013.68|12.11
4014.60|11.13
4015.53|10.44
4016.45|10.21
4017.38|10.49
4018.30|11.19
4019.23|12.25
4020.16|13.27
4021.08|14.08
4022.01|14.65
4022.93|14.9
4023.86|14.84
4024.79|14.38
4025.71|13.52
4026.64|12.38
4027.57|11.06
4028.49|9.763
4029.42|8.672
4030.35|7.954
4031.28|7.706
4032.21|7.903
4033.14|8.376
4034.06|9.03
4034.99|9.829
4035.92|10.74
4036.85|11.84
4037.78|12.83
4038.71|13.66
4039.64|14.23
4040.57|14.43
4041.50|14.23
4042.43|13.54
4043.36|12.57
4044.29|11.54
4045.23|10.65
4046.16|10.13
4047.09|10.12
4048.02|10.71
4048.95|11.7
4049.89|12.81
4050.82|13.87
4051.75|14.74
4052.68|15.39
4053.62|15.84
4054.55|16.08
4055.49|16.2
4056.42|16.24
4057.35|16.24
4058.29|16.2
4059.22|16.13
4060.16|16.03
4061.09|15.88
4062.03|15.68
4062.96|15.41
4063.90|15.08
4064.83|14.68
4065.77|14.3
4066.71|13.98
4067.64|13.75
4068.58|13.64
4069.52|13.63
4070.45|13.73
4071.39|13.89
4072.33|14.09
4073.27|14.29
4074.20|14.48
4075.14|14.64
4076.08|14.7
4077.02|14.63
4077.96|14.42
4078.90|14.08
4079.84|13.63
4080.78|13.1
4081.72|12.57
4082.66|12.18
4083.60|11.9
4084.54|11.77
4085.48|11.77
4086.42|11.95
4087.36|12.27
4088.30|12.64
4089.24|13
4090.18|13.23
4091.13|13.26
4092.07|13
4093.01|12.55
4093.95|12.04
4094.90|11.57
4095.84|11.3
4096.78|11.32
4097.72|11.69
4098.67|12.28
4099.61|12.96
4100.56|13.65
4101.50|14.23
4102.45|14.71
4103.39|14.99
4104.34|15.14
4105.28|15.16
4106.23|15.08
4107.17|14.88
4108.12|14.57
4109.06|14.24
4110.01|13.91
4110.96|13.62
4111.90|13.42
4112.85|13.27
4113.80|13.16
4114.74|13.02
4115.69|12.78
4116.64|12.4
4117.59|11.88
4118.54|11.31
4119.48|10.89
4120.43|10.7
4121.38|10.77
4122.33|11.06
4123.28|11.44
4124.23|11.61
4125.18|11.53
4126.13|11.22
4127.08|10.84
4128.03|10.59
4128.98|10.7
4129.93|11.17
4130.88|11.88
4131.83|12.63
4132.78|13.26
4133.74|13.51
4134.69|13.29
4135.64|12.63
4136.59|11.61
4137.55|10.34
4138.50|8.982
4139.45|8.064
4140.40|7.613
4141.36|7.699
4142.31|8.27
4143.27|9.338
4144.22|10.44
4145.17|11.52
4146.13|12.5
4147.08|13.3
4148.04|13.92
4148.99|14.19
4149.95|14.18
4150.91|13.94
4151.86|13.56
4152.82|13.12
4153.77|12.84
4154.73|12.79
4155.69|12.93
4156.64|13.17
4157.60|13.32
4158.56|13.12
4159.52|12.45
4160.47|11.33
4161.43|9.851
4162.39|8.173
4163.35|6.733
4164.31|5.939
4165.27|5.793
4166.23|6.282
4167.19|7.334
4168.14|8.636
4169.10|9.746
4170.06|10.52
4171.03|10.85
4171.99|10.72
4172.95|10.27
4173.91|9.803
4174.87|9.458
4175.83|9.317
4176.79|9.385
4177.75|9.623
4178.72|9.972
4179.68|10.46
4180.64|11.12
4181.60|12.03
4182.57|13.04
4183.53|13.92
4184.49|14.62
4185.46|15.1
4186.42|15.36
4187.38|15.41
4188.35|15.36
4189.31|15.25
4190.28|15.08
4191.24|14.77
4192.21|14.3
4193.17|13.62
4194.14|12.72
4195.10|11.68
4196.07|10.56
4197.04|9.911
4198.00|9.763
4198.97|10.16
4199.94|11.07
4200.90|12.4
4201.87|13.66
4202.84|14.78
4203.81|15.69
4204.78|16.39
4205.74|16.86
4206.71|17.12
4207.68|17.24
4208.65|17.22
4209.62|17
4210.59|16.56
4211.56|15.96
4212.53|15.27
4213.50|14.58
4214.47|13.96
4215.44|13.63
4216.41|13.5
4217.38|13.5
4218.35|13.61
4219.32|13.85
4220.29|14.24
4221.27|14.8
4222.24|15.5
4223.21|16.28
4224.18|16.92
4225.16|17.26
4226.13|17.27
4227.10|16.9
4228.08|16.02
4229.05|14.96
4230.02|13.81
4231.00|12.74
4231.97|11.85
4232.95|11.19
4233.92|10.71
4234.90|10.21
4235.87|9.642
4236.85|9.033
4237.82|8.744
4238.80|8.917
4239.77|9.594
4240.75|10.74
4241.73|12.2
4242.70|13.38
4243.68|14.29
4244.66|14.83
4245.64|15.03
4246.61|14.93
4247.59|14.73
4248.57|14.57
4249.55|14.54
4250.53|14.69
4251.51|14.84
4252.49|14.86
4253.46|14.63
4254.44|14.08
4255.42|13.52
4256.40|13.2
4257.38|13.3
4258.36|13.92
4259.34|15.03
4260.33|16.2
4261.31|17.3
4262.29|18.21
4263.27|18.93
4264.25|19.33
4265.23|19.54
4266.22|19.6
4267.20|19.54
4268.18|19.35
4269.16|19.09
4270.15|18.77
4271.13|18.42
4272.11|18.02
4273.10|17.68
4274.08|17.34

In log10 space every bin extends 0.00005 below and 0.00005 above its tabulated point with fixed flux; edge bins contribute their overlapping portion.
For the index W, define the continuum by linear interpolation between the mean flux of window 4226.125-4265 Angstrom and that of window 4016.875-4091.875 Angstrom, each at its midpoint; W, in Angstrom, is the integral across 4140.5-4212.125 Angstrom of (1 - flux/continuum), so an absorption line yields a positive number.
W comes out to 7.3 Angstrom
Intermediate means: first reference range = 13.1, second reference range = 13.8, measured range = 12.2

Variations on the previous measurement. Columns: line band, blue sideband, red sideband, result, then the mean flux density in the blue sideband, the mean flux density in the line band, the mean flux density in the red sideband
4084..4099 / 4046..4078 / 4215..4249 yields 2.1 Angstrom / 14.4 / 12.2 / 13.4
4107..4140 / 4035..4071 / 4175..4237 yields 4.3 Angstrom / 13.9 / 12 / 13.7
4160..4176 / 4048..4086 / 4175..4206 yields 5.2 Angstrom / 14.3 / 8.86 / 12.9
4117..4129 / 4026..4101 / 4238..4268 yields 2.1 Angstrom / 13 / 11.1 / 14.9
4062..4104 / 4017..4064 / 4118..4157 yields -3.6 Angstrom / 12.9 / 13.4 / 11.6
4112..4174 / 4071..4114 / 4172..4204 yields 8.3 Angstrom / 13.4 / 11.1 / 12.4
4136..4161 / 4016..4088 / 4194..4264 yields 3.4 Angstrom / 13.1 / 11.7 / 14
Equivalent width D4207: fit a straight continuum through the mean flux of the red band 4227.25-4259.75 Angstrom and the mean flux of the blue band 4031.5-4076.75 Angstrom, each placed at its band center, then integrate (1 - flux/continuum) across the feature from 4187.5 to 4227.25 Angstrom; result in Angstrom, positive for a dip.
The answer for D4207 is -4.3 Angstrom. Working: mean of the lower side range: 13.5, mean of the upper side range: 13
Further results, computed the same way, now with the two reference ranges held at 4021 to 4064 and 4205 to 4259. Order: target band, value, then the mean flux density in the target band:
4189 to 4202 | 1.3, 12.4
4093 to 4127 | 1.5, 12.8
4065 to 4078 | -1.0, 14.2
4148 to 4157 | 0.1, 13.5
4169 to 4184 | 3.4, 10.7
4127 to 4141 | 2.5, 11.1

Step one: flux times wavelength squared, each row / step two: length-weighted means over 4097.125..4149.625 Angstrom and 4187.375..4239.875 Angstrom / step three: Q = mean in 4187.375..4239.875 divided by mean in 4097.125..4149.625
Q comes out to 1.18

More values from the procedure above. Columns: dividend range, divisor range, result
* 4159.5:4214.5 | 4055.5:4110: 0.93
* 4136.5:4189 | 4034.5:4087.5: 0.85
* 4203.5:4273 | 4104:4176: 1.37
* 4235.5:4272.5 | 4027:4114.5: 1.25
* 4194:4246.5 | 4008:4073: 1.14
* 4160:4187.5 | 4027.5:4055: 0.94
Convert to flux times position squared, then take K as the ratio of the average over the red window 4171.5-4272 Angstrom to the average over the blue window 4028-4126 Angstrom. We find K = 1.16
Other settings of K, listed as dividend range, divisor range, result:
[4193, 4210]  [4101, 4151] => 1.17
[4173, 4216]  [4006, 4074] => 1.10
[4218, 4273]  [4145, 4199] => 1.31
